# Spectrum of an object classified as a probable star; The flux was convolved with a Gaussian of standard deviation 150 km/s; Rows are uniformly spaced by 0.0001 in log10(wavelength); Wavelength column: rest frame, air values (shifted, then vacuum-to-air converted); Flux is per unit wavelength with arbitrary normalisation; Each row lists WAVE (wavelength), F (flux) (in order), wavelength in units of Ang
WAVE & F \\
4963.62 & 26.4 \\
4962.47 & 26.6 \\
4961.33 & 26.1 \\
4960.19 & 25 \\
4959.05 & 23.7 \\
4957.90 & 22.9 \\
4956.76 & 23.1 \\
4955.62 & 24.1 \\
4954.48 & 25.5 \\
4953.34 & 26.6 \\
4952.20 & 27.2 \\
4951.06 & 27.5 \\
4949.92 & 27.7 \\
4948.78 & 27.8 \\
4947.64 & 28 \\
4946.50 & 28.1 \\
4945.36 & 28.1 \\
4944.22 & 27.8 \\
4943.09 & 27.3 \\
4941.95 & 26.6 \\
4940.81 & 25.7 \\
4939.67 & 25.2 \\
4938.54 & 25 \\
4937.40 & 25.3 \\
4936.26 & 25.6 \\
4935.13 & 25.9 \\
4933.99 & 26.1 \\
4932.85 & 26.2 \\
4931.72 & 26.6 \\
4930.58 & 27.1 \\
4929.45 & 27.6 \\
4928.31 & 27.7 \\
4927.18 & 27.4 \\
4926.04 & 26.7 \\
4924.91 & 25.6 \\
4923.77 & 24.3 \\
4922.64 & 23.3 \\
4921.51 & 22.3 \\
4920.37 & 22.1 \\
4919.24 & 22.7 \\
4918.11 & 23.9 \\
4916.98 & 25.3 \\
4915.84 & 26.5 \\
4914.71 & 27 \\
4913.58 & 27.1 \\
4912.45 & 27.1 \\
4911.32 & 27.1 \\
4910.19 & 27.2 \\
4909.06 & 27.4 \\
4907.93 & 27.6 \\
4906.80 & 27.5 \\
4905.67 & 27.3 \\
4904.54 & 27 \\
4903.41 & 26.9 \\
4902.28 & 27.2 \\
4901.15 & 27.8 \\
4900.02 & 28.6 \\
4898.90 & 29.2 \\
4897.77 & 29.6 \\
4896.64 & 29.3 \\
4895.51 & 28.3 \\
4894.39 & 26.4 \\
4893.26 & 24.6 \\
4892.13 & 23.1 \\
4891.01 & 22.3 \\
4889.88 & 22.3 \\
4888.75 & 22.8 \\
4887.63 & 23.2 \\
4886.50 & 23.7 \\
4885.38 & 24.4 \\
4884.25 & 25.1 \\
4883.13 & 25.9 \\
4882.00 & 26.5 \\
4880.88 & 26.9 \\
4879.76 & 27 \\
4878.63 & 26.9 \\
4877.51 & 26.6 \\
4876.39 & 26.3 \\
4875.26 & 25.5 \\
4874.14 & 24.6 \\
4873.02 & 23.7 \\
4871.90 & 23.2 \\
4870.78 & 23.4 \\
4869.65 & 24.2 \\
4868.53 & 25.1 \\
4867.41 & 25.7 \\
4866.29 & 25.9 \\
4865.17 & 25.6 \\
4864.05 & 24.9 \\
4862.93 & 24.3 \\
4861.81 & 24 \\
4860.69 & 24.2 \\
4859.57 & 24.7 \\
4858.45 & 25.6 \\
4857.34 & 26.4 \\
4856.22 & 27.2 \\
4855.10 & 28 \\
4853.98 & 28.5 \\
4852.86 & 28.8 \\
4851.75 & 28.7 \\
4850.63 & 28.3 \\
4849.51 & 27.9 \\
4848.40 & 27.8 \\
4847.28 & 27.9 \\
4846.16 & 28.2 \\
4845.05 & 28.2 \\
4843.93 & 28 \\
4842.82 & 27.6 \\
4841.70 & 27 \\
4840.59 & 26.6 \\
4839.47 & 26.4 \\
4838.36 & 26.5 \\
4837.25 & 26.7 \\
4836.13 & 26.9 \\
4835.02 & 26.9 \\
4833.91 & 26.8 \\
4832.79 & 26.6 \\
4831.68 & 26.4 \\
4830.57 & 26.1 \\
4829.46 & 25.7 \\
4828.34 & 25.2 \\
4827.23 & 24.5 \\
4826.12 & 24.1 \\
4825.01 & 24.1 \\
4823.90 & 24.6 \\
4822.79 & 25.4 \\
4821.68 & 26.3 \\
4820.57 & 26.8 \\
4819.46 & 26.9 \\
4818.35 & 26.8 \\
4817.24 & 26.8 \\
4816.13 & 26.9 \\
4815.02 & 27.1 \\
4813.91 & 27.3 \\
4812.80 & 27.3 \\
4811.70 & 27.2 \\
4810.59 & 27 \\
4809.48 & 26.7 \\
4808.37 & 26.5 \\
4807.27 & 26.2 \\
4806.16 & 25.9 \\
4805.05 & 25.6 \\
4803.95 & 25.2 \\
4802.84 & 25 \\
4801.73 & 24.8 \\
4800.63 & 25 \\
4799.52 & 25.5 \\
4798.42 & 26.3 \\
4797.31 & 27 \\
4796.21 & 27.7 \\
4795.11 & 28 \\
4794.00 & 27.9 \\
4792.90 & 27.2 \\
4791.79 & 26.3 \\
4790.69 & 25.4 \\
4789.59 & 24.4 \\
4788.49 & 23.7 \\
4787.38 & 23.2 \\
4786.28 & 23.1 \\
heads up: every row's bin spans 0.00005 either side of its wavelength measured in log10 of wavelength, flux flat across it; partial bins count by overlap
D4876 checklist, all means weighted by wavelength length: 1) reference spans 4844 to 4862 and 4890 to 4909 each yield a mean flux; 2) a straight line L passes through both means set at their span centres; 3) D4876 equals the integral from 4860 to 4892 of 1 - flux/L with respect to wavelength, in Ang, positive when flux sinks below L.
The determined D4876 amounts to 2.74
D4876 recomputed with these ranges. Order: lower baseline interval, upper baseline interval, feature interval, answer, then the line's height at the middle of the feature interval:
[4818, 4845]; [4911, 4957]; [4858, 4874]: 0.97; 26.2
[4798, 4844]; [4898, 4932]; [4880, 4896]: 0.99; 26.3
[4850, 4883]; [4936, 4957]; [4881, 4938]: 0.55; 26.2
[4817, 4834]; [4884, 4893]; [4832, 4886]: -4.00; 24.5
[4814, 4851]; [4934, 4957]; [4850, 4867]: 0.15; 26.6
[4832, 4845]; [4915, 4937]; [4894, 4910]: -1.25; 25.8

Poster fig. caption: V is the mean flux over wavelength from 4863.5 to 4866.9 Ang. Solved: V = 25.5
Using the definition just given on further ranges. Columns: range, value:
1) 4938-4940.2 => 25.2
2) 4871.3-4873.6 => 23.5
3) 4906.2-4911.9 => 27.4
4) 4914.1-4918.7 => 25.7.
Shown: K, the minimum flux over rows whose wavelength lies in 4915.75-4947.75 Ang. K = 22.1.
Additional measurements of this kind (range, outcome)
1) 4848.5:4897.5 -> 22.3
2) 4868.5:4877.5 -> 23.2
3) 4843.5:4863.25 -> 24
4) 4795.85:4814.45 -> 24.8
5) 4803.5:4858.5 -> 24.1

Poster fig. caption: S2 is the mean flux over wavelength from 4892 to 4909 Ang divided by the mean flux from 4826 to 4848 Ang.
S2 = 1.0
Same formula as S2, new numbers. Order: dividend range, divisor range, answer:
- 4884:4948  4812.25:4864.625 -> 0.98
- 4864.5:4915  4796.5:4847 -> 0.99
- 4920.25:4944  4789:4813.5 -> 0.98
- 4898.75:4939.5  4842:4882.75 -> 1.00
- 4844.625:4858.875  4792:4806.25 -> 1.06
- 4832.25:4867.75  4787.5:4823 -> 1.02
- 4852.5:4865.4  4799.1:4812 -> 1.01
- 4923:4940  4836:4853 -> 0.95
